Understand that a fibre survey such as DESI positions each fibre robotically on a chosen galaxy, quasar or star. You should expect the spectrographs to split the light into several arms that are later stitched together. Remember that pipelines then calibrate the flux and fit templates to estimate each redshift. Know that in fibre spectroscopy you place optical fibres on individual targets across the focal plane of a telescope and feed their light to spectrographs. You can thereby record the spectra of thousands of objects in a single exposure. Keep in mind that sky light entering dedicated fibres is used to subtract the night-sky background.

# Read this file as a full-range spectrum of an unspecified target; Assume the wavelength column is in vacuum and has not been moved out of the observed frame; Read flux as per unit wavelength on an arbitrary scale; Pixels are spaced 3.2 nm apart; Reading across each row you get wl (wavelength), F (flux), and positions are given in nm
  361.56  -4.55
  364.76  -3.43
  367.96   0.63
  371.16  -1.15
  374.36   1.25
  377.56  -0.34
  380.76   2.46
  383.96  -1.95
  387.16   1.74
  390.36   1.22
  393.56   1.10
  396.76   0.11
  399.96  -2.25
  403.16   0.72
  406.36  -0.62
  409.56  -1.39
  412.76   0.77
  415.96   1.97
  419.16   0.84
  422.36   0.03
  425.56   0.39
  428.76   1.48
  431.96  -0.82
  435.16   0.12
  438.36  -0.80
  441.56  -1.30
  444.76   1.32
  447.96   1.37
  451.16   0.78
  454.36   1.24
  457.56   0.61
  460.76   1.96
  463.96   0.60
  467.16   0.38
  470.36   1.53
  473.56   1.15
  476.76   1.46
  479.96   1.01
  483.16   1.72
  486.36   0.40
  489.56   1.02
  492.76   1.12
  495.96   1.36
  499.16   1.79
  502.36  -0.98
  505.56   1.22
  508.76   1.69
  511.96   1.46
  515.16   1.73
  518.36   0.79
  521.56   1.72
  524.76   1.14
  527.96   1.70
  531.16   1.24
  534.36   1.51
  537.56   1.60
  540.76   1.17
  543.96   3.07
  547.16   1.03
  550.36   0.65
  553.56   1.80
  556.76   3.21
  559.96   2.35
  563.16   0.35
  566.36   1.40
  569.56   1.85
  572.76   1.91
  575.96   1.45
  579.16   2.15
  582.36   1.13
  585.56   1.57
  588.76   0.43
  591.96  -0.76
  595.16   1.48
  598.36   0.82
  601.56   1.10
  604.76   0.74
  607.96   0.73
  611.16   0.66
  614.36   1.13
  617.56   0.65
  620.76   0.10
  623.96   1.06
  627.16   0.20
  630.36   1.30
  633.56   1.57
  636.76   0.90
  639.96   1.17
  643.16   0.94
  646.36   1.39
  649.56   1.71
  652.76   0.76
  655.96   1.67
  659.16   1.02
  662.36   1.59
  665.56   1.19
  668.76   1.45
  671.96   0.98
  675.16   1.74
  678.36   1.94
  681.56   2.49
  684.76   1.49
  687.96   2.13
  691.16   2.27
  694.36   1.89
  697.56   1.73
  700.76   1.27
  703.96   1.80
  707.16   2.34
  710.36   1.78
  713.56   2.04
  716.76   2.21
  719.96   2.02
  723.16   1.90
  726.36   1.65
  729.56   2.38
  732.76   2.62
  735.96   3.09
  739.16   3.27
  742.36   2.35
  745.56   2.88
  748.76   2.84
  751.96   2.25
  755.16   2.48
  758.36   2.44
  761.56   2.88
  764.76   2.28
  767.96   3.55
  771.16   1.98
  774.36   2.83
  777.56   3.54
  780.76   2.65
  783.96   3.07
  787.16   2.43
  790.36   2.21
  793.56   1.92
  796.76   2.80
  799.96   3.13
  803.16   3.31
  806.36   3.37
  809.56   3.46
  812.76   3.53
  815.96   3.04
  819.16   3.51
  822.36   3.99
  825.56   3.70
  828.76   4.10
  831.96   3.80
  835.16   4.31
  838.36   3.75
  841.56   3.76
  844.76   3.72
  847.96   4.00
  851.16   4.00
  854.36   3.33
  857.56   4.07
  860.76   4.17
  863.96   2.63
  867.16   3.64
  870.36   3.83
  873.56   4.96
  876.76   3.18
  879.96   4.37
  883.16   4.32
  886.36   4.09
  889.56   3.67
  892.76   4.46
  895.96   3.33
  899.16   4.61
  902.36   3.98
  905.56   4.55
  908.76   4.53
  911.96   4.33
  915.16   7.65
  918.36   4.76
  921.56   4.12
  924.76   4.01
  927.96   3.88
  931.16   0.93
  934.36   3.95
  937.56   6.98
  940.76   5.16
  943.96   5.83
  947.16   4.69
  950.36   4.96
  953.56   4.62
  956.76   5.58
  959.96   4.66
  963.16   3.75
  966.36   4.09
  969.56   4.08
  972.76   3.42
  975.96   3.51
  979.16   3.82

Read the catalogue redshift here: 0.83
